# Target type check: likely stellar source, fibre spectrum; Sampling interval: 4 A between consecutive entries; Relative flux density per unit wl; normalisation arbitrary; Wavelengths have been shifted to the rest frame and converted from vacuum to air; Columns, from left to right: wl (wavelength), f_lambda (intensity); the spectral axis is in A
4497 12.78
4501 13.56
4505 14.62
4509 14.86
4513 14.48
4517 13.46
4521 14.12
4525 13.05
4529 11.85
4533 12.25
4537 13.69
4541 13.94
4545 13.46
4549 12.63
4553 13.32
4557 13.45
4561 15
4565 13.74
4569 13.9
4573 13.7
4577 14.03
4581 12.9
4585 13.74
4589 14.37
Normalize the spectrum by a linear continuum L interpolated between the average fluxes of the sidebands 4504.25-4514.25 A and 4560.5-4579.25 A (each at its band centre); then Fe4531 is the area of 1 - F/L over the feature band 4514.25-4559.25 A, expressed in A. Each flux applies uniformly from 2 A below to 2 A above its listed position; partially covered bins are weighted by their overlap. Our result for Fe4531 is 3.5 A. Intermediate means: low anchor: 14.7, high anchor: 14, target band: 13.2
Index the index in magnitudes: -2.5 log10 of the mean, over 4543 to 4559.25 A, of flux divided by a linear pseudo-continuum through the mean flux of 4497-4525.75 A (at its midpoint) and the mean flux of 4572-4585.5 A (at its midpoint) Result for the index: 0.04 mag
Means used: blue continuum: 14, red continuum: 13.6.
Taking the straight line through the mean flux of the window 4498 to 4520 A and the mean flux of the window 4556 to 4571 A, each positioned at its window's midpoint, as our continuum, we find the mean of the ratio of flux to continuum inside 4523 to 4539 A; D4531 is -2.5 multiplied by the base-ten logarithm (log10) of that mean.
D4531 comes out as 0.113 mag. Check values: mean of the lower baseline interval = 14.1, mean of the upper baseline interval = 14.1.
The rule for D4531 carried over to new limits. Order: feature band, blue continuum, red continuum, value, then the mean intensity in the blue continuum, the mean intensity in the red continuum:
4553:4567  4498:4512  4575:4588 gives -0.01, 14.2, 13.6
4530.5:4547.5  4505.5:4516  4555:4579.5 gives 0.08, 14.5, 13.9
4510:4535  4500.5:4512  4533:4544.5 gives 0.06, 14.5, 13.5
